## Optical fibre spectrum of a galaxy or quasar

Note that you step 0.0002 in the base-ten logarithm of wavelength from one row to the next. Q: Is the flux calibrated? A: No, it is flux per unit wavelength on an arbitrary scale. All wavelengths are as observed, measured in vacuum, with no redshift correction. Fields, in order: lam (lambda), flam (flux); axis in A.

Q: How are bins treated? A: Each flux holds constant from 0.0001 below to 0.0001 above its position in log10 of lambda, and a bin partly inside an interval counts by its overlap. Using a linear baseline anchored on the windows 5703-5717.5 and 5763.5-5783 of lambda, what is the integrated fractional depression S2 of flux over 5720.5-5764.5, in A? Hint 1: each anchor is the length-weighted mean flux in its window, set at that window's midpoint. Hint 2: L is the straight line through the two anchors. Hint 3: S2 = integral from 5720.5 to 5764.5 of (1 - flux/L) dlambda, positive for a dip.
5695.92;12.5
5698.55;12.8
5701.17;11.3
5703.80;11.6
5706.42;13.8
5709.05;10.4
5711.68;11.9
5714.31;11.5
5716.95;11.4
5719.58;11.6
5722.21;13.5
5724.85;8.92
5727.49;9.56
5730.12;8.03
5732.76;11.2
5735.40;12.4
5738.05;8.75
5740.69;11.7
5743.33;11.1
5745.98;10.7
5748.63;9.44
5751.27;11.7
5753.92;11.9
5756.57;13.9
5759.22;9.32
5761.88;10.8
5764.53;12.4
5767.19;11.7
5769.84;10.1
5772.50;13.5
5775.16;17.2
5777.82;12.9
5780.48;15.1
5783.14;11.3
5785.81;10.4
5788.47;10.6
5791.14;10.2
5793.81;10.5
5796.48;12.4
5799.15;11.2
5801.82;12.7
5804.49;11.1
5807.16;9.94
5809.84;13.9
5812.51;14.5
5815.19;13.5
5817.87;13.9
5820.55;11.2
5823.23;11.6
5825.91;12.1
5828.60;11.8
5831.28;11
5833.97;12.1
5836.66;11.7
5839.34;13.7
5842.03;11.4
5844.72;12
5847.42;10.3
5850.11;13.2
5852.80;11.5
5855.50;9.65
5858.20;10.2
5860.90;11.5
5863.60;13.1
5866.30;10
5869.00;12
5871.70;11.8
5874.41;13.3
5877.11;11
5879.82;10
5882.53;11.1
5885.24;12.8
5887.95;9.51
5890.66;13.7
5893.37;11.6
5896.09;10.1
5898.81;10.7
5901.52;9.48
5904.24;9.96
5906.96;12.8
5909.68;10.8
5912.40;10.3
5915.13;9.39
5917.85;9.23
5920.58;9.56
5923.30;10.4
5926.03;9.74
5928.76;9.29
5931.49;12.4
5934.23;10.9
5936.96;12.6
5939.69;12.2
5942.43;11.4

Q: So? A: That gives 5.8 A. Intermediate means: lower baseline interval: 11.8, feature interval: 10.9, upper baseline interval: 13.2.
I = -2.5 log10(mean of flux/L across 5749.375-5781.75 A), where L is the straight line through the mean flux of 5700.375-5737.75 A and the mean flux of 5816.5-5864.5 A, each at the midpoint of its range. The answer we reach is -0.100 mag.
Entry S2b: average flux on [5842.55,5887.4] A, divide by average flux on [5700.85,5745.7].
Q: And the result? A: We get 1.03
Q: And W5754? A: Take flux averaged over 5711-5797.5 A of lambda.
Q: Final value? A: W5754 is 11.4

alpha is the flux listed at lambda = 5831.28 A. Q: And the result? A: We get 11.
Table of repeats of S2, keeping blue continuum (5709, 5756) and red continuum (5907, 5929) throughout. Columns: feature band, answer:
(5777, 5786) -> -1.6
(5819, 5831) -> -1.3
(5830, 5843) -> -2.0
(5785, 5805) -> -1.0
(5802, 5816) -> -2.6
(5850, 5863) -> -1.0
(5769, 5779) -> -2.7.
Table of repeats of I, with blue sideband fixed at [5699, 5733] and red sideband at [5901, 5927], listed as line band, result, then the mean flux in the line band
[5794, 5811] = -0.10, 11.8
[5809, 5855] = -0.16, 12.3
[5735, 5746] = 0.02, 10.8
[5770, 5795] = -0.14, 12.3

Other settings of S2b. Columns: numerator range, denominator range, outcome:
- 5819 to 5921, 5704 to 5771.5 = 1.01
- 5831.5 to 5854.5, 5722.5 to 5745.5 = 1.15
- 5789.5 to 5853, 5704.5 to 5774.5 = 1.06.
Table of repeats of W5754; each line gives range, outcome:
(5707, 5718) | 11.5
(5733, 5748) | 10.9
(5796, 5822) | 12.4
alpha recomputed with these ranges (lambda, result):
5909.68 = 10.8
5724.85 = 8.92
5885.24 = 12.8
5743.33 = 11.1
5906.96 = 12.8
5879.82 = 10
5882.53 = 11.1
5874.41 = 13.3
